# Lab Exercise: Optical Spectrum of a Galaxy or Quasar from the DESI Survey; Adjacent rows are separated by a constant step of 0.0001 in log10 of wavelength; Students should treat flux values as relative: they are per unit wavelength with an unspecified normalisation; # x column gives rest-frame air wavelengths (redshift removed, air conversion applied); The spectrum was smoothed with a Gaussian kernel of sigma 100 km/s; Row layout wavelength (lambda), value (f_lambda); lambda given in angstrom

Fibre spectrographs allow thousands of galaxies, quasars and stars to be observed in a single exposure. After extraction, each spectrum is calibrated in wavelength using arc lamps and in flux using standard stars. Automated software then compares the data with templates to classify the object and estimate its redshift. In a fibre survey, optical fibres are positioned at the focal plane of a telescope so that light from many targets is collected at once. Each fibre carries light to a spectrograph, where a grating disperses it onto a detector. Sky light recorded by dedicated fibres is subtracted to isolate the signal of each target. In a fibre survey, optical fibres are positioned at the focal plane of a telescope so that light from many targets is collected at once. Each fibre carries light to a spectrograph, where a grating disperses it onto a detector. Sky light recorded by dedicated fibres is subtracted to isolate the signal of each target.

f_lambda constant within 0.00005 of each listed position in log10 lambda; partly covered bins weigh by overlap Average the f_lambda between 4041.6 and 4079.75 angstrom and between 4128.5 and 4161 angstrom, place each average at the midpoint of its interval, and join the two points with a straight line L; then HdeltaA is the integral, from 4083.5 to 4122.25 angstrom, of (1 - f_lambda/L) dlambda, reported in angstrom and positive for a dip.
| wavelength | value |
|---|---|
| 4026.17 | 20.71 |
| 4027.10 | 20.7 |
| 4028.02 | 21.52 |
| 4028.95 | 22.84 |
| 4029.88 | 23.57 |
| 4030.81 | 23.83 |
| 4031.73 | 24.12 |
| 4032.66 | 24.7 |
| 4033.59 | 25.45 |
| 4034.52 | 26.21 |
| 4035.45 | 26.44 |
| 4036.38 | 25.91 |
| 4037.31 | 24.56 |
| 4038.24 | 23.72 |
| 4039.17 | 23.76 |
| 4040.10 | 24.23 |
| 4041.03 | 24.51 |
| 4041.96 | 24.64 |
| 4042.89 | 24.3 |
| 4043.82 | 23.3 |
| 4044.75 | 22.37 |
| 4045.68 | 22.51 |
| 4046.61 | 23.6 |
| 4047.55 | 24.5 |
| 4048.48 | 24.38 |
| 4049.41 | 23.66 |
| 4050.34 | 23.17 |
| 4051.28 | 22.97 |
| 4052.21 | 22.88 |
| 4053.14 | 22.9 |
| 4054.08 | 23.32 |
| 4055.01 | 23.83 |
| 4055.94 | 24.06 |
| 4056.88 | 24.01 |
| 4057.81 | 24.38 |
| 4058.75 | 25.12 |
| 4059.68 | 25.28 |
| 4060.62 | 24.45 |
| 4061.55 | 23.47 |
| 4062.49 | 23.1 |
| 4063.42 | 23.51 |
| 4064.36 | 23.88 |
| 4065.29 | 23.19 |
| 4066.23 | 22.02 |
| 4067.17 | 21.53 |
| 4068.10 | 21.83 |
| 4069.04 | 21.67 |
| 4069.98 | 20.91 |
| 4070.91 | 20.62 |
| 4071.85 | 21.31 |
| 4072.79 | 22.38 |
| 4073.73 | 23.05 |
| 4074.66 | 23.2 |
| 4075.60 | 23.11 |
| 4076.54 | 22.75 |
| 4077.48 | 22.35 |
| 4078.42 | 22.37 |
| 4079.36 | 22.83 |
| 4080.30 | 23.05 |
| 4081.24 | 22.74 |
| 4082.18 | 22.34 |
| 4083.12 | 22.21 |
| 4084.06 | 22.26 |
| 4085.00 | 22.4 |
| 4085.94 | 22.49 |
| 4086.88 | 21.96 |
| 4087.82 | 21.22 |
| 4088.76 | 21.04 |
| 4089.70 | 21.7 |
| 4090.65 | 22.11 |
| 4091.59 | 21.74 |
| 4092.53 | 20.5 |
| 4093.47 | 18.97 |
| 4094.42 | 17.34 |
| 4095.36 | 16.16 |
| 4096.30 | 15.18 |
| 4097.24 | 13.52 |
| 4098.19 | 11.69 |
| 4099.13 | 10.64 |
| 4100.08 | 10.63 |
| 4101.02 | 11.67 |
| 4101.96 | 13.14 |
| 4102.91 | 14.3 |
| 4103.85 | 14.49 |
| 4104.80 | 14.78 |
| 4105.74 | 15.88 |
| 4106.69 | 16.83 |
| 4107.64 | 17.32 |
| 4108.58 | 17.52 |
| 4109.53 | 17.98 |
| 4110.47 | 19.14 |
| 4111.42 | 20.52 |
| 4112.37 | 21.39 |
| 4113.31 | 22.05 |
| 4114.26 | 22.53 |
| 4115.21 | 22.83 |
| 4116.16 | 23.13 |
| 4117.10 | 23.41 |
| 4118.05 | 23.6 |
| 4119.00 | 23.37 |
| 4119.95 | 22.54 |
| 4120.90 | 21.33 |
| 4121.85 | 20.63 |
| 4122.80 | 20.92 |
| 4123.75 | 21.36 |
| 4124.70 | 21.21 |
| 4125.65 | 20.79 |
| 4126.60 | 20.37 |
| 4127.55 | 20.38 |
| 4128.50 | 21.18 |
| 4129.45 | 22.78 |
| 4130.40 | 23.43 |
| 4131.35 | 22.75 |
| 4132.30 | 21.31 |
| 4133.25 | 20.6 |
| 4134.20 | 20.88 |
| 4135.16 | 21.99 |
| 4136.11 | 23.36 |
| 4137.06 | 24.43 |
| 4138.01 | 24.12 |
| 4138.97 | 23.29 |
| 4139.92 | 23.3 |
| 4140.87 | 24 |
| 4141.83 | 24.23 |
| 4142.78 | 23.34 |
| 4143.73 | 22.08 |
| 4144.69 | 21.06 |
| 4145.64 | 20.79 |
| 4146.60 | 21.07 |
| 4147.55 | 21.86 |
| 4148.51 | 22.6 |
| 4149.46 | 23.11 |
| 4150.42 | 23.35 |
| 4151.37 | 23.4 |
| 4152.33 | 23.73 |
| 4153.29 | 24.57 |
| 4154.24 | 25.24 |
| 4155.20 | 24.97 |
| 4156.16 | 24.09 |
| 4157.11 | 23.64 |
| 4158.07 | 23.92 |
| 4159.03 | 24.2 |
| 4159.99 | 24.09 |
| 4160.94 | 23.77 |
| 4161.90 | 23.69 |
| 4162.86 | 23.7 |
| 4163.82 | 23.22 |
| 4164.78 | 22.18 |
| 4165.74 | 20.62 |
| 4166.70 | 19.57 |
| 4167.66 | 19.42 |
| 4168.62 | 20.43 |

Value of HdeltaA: 7.2 angstrom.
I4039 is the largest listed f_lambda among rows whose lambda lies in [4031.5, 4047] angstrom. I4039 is 26.44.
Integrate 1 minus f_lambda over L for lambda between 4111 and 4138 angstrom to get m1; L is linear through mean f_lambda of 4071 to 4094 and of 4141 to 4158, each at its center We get 0.9 angstrom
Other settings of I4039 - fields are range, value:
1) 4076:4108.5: 23.05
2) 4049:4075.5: 25.28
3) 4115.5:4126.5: 23.6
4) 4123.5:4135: 23.43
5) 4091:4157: 25.24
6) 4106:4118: 23.41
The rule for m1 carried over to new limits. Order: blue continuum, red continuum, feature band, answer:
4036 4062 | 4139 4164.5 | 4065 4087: 1.4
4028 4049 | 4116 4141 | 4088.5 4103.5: 4.4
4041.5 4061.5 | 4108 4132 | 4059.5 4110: 6.4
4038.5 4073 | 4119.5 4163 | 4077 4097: 1.8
